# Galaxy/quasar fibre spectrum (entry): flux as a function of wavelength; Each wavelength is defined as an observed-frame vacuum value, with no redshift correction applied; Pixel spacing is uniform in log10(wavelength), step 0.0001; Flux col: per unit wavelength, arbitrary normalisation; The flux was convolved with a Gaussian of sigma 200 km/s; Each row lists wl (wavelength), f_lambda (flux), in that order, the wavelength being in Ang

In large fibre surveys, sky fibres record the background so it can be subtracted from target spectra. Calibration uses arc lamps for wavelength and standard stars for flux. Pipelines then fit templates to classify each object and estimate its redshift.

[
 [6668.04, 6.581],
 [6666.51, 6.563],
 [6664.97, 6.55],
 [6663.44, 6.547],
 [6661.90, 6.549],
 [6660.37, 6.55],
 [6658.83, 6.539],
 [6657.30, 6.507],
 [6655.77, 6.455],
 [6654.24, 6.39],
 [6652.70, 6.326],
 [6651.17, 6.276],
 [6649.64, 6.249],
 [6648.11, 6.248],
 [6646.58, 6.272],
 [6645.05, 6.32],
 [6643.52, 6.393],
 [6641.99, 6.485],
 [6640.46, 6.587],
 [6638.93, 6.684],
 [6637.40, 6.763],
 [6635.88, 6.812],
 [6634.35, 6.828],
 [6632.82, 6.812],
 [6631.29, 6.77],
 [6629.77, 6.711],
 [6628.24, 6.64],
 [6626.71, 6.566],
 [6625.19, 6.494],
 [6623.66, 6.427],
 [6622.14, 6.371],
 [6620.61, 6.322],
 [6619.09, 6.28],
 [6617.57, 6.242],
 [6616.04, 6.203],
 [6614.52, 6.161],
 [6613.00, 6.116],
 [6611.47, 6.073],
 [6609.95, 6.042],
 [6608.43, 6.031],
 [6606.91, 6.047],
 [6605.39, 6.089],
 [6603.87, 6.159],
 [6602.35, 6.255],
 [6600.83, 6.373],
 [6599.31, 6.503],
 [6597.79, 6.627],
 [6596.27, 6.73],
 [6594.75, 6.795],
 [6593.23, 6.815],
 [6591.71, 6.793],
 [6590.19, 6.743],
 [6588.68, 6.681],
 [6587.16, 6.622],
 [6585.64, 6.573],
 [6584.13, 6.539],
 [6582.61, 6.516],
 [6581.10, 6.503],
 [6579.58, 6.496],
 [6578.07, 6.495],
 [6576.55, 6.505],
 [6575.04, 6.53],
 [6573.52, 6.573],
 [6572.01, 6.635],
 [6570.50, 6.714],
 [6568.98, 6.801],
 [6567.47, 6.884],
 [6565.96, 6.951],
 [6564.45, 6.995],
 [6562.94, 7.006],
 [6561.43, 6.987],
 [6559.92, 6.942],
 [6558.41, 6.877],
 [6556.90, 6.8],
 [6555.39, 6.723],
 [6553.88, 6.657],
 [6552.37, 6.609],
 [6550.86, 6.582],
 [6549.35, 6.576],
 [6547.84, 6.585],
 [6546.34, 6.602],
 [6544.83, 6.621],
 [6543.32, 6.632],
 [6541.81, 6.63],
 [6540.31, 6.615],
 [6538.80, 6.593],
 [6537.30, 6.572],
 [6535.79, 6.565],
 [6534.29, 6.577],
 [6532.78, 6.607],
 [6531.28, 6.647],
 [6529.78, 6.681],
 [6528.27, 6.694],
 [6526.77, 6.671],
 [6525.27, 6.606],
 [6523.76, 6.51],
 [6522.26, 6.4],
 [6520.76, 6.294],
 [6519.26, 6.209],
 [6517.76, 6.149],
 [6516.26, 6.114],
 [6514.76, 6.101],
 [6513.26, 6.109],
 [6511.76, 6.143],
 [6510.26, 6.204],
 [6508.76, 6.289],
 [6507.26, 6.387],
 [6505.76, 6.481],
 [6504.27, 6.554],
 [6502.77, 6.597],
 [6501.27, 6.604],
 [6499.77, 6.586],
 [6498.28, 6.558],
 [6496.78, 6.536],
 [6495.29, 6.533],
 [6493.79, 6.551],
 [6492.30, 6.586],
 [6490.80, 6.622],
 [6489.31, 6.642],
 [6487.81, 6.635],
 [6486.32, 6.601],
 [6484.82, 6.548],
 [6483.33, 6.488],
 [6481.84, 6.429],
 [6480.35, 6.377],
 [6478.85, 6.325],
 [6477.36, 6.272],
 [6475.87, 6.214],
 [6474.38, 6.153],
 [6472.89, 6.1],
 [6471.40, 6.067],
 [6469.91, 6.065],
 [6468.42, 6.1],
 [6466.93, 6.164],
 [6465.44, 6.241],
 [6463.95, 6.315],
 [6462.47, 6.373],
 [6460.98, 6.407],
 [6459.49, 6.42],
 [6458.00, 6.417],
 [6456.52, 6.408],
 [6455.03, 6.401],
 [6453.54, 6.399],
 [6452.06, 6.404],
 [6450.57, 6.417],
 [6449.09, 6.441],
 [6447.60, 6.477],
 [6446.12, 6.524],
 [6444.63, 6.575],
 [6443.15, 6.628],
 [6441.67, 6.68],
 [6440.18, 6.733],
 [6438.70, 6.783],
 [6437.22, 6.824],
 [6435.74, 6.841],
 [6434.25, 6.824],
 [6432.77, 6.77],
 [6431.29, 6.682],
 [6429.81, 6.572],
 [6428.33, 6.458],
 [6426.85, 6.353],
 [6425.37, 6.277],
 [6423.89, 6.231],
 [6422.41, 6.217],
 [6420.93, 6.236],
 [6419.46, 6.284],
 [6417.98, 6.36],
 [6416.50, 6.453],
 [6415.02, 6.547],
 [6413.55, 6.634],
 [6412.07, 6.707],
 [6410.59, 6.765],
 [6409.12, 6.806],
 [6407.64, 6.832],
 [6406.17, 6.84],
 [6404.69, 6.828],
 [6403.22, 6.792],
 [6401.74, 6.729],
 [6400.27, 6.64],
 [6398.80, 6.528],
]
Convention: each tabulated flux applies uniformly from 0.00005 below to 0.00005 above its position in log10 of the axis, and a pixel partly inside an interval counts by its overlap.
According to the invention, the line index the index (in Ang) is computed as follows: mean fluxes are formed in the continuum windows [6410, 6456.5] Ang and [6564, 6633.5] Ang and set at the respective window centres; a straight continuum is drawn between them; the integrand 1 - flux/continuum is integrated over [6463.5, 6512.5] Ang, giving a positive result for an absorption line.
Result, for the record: 0.9 Ang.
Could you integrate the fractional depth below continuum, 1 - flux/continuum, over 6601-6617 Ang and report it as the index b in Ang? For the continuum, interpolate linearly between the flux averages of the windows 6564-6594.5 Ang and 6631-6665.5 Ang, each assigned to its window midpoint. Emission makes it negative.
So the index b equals 1.1 Ang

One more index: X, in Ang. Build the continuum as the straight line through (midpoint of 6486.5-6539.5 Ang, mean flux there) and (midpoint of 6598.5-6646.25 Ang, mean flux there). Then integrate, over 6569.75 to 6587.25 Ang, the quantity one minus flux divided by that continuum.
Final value -0.33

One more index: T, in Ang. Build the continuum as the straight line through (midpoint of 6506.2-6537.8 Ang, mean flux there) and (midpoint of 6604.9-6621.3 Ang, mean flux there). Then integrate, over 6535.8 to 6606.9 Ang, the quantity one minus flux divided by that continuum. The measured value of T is -4.17 Ang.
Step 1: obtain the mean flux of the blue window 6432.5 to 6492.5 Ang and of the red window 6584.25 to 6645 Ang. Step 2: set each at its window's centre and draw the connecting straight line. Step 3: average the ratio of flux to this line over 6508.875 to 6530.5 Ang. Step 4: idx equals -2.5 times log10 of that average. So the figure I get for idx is 0.020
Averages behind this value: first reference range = 6.45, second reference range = 6.48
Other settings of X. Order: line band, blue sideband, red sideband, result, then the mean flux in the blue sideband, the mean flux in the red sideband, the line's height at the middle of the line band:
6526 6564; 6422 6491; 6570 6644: -1.25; 6.44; 6.49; 6.47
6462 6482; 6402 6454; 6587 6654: 1.00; 6.58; 6.45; 6.55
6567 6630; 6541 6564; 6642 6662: 1.02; 6.73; 6.39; 6.57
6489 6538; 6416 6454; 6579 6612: 0.18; 6.52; 6.46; 6.49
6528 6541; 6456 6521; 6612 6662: -0.45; 6.36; 6.46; 6.39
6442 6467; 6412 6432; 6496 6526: -0.08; 6.42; 6.37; 6.4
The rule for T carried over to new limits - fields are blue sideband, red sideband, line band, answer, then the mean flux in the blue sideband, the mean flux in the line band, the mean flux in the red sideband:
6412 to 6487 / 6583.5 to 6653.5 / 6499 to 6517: 0.3 Ang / 6.43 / 6.35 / 6.45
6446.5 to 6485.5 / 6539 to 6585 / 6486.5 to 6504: -0.4 Ang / 6.33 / 6.58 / 6.68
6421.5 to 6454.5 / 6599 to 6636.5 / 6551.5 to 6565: -0.9 Ang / 6.55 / 6.84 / 6.37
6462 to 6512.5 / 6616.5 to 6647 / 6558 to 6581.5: -1.0 Ang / 6.39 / 6.75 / 6.54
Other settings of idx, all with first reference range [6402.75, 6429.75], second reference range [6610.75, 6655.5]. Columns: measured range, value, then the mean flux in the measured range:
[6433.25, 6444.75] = -0.04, 6.75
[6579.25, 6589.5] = -0.02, 6.57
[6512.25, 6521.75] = 0.05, 6.17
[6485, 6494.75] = -0.02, 6.59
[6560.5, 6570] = -0.07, 6.93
